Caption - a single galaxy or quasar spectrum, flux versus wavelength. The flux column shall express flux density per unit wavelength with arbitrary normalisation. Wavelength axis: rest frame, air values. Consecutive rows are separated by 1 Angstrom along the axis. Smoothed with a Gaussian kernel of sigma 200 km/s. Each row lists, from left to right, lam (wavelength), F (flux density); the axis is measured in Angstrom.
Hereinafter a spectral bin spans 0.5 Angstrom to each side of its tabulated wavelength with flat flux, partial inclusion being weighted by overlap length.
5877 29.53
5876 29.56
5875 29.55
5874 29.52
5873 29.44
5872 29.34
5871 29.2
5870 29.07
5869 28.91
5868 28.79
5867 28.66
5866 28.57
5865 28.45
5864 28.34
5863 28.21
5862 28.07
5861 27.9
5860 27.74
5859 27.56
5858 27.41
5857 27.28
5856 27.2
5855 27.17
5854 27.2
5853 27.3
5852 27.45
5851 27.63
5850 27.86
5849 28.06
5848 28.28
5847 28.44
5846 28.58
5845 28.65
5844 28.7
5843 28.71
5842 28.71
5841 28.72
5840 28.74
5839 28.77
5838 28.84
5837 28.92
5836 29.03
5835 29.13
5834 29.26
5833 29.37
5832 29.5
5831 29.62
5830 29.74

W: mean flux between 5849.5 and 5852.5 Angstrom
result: 27.6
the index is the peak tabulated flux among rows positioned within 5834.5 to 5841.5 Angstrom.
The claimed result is 29.13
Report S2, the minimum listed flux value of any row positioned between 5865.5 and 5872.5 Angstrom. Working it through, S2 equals 28.57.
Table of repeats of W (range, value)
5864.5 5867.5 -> 28.6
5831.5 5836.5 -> 29.3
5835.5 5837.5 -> 29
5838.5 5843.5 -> 28.7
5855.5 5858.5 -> 27.3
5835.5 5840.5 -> 28.9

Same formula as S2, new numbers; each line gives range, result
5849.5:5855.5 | 27.17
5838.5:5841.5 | 28.72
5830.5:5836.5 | 29.03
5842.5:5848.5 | 28.28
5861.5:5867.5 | 28.07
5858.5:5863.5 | 27.56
